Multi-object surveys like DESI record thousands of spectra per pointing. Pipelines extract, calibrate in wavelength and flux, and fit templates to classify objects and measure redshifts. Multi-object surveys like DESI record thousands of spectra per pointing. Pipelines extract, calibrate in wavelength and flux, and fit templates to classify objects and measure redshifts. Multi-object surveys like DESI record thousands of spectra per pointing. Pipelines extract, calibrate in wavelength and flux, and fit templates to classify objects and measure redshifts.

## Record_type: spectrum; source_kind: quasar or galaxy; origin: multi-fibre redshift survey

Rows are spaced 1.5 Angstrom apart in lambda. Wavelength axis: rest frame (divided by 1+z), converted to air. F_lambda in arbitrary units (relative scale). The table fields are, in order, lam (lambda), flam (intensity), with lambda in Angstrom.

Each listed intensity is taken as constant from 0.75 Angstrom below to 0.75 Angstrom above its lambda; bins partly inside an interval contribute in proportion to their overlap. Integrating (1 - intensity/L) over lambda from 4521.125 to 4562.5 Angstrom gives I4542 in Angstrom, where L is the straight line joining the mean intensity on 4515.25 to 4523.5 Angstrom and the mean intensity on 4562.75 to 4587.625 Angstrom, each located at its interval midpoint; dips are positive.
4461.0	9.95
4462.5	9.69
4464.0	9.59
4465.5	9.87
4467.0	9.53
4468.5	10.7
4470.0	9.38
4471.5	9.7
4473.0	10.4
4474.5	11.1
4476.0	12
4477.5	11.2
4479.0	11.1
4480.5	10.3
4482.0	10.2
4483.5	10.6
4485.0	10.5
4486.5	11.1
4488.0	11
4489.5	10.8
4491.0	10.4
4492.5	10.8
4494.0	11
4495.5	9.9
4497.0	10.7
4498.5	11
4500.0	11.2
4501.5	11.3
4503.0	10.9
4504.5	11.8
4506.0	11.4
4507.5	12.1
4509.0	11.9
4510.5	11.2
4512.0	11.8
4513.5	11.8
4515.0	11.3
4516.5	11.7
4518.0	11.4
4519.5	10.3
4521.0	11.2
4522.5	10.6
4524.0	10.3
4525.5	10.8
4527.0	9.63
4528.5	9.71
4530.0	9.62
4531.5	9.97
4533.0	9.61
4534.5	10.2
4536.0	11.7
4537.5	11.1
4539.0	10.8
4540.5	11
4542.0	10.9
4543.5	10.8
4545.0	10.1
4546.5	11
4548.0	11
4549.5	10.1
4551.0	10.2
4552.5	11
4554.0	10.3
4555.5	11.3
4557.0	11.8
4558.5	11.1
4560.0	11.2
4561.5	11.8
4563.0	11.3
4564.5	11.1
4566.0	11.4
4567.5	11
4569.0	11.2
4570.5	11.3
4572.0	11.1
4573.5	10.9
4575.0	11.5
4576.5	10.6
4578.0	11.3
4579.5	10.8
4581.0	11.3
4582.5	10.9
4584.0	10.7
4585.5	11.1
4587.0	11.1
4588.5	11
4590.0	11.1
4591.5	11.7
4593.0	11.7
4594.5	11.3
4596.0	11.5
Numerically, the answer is 1.5 Angstrom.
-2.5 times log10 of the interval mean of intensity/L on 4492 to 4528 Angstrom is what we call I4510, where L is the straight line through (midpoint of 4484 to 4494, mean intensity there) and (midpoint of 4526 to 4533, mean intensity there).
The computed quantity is -0.08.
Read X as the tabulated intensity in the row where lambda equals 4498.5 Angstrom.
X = 11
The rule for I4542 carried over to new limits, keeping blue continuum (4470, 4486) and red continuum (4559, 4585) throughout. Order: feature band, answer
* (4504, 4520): -1.04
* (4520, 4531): 0.65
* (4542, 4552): 0.40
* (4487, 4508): -0.50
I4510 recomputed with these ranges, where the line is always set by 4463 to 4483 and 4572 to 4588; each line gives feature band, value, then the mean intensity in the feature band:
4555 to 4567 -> -0.045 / 11.4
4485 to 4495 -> -0.032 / 10.8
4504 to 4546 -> -0.019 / 10.9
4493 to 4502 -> -0.031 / 10.8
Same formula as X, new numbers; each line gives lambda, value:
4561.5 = 11.8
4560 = 11.2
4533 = 9.61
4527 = 9.63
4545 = 10.1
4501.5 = 11.3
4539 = 10.8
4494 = 11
